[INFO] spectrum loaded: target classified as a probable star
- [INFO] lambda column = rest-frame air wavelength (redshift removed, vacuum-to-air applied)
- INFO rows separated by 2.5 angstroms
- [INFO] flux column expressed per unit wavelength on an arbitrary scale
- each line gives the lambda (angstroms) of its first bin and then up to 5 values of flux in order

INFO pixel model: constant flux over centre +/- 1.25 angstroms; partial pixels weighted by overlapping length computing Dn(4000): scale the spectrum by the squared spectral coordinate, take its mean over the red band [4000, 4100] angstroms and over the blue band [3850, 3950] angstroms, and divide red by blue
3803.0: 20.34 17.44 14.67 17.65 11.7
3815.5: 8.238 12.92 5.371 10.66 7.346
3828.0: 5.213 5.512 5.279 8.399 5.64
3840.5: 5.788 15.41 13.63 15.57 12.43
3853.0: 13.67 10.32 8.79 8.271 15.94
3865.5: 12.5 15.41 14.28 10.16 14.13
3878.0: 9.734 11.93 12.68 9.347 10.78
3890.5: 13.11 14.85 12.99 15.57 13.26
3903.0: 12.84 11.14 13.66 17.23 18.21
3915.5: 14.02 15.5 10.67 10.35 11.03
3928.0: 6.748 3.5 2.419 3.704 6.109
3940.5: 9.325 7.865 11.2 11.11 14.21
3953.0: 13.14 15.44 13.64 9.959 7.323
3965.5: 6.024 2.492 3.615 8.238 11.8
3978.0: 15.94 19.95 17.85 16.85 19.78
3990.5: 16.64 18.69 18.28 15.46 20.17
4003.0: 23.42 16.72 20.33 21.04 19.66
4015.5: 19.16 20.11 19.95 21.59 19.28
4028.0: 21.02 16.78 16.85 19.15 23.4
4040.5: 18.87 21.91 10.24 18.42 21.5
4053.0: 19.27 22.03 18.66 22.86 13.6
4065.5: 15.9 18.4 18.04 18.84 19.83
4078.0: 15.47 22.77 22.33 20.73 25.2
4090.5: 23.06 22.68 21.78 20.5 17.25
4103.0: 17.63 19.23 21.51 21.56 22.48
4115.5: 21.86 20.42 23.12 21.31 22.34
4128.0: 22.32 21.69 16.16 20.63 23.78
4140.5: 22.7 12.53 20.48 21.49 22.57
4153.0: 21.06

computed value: 1.87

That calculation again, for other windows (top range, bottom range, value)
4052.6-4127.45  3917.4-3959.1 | 2.28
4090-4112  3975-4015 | 1.17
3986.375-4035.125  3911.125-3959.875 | 1.90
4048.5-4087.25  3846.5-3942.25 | 1.83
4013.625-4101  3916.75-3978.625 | 2.26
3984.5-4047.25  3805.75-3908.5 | 1.80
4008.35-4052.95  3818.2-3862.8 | 2.24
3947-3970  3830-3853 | 1.06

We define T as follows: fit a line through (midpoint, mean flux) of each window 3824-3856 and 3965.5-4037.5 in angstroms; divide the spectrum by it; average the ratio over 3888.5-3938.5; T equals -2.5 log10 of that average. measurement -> 0.12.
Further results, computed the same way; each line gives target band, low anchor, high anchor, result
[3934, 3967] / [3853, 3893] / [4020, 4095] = 0.48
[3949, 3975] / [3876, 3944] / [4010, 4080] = 0.42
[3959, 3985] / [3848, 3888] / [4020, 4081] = 0.46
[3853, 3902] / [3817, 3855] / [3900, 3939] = -0.22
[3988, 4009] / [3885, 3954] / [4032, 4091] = -0.19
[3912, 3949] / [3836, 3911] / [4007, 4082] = 0.47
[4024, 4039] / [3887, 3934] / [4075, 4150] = -0.12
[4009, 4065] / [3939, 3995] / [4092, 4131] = -0.17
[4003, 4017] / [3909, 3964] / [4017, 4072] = -0.21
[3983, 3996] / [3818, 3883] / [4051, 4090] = -0.11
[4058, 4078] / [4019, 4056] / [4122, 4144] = 0.09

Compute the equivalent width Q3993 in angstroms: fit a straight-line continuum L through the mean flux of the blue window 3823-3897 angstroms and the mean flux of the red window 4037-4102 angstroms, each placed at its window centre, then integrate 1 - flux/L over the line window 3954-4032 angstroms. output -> 3.2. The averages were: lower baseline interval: 11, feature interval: 16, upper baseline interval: 19.7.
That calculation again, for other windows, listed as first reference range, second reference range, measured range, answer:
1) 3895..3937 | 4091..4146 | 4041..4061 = -1.89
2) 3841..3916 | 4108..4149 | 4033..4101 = -2.55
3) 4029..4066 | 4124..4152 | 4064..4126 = -2.52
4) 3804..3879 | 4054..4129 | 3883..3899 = 0.31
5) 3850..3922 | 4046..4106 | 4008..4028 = -2.90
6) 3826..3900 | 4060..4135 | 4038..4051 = -0.15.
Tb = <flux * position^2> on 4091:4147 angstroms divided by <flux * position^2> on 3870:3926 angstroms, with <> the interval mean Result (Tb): 1.8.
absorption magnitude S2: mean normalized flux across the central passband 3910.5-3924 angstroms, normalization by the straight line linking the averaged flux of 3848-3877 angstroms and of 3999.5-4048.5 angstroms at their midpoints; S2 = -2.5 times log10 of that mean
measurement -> 0.05 mag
